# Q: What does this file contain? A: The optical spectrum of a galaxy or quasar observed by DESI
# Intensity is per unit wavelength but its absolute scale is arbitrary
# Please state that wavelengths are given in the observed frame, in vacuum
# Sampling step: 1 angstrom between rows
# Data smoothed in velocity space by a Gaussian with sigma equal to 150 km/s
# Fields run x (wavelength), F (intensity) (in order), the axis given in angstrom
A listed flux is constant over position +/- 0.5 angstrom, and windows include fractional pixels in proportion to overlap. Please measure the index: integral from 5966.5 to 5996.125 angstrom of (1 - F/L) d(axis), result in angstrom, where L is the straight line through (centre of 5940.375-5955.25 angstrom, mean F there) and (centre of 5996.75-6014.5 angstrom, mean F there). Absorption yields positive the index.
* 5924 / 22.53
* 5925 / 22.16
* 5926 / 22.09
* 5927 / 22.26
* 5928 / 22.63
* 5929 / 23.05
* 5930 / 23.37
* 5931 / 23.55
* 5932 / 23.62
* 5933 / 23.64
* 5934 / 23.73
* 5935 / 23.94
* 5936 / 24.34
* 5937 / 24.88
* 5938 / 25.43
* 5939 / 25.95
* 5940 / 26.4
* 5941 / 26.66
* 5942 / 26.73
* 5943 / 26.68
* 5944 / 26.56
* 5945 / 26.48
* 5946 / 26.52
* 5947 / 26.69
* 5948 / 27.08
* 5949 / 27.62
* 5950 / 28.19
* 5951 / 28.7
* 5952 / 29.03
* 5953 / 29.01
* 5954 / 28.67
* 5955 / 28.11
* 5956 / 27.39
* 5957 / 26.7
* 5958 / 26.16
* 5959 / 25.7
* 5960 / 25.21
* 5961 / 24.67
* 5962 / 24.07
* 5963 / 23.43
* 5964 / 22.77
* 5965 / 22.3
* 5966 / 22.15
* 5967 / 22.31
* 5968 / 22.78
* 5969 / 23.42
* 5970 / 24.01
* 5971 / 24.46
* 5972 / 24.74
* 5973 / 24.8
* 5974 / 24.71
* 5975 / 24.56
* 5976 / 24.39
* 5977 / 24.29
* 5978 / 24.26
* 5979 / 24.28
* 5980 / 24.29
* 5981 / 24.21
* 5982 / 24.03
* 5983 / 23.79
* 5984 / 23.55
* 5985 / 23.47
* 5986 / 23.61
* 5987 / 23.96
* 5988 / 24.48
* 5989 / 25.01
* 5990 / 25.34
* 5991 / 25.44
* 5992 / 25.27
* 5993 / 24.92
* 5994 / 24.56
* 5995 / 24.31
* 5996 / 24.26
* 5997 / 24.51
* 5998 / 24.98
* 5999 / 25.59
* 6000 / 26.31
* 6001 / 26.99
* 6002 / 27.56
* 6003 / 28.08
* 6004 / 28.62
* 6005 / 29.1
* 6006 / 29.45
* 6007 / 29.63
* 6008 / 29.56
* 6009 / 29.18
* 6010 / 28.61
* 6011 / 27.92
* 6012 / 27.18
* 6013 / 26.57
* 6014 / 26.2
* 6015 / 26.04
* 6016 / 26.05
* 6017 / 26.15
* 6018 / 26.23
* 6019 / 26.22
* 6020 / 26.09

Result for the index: 3.6 angstrom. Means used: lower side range 27.5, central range 24.3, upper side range 27.6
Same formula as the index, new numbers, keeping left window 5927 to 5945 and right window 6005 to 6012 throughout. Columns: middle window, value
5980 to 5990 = 1.3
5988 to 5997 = 1.0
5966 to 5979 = 1.4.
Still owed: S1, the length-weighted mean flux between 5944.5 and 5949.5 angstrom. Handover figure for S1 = 26.9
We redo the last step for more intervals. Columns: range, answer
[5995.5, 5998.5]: 24.6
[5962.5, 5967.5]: 22.6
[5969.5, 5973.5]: 24.5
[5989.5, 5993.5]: 25.2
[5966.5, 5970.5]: 23.1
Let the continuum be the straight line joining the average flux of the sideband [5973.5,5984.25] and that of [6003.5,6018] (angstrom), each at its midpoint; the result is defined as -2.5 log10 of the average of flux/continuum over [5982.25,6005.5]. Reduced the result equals 0.024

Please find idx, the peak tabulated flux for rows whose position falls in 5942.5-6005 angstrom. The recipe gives 29.1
